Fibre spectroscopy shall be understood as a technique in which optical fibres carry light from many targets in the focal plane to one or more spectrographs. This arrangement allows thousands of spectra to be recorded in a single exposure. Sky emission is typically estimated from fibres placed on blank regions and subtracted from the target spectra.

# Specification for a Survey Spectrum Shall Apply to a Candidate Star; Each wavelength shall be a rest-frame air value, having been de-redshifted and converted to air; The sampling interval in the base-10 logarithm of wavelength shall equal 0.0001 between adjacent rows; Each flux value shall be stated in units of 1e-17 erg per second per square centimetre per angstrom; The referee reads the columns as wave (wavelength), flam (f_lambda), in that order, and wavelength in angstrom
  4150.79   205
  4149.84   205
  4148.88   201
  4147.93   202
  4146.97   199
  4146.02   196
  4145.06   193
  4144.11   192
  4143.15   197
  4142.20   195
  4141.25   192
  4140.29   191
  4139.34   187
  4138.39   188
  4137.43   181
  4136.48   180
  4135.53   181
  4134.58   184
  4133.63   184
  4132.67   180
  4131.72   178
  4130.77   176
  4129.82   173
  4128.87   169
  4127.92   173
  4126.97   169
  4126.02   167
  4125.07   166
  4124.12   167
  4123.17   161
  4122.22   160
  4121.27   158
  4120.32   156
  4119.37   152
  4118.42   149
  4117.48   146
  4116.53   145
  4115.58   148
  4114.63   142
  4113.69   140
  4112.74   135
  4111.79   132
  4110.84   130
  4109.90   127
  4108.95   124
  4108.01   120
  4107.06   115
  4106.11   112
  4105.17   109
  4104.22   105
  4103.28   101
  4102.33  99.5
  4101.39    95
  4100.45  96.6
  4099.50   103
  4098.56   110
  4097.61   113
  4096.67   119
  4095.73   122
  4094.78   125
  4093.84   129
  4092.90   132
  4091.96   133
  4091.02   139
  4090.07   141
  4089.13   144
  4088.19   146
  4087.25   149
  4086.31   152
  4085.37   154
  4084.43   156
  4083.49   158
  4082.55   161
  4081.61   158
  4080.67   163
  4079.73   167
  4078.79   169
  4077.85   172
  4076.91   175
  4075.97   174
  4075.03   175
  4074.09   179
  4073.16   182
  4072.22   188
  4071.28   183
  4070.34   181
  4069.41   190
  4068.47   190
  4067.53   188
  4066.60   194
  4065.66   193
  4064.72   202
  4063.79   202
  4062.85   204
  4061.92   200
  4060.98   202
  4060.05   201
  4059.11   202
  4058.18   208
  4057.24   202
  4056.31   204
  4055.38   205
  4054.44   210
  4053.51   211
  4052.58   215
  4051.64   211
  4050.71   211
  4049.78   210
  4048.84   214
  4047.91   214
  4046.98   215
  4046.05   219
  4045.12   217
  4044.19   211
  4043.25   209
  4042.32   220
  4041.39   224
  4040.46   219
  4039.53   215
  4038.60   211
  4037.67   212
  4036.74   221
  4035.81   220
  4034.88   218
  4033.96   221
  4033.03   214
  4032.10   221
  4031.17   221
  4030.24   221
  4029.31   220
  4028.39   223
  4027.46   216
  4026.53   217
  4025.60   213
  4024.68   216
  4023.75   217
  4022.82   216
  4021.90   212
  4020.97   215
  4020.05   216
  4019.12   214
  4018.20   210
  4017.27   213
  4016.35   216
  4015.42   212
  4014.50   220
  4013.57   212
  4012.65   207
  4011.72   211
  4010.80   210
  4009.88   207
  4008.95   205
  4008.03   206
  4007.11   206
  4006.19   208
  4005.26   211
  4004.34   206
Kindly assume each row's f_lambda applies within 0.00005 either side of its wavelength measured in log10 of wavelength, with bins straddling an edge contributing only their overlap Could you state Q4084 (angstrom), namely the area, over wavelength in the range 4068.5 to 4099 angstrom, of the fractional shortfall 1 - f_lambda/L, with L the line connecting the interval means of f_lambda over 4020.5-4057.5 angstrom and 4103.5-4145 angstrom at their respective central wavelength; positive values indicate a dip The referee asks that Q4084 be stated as 5.2 angstrom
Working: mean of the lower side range 215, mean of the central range 155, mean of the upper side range 159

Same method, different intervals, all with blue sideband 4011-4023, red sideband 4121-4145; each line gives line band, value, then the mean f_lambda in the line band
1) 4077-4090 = 2.4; 158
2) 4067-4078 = 0.8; 182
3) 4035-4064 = -1.1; 211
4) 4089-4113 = 8.8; 119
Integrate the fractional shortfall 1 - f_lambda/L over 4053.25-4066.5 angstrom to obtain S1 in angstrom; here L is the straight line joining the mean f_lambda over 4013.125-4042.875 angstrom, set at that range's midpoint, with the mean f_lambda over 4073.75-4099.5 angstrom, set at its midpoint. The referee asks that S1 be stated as -1.76 angstrom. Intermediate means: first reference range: 217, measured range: 203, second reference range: 148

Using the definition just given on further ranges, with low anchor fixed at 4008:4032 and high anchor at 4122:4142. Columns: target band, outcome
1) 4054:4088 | 2.6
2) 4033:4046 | -0.6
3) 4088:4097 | 2.7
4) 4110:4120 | 2.2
